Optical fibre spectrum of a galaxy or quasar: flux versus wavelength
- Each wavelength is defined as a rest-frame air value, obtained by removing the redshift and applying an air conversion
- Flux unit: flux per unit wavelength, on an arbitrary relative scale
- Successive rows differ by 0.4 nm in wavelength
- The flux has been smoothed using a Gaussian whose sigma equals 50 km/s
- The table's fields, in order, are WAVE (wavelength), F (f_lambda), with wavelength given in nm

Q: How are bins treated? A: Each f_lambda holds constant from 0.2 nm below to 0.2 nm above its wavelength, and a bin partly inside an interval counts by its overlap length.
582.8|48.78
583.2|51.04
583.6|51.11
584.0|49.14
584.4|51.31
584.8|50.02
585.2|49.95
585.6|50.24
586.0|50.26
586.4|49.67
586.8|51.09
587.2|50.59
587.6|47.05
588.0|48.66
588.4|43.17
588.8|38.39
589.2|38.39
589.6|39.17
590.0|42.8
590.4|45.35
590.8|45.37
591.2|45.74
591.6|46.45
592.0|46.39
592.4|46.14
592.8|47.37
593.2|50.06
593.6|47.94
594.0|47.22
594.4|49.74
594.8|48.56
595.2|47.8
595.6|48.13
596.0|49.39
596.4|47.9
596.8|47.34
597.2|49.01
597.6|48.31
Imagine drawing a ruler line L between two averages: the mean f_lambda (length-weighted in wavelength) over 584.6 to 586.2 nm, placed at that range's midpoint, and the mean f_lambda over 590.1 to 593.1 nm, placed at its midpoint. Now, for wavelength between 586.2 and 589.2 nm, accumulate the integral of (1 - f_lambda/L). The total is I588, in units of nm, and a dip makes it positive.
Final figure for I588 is 0.14 nm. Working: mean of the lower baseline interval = 50.1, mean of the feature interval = 46.4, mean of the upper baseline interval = 46.1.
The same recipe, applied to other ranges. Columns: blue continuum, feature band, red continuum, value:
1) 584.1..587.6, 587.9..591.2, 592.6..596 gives 0.45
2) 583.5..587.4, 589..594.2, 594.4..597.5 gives 0.41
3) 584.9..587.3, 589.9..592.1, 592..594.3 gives 0.14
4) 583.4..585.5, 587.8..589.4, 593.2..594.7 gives 0.24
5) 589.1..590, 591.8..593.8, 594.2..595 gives -0.08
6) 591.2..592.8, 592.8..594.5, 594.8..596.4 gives -0.04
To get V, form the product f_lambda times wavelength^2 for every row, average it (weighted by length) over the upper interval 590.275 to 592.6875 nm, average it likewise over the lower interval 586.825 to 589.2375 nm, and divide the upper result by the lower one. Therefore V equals 1.03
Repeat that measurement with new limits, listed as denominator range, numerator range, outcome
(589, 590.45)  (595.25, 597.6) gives 1.20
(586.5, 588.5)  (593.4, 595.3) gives 1.02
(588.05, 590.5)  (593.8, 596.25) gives 1.19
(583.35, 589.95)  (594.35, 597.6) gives 1.06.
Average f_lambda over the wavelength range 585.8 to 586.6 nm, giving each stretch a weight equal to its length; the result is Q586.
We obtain 50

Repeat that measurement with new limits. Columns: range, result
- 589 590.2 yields 40.1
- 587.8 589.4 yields 42.2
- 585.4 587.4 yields 50.4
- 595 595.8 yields 48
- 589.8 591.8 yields 45.1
